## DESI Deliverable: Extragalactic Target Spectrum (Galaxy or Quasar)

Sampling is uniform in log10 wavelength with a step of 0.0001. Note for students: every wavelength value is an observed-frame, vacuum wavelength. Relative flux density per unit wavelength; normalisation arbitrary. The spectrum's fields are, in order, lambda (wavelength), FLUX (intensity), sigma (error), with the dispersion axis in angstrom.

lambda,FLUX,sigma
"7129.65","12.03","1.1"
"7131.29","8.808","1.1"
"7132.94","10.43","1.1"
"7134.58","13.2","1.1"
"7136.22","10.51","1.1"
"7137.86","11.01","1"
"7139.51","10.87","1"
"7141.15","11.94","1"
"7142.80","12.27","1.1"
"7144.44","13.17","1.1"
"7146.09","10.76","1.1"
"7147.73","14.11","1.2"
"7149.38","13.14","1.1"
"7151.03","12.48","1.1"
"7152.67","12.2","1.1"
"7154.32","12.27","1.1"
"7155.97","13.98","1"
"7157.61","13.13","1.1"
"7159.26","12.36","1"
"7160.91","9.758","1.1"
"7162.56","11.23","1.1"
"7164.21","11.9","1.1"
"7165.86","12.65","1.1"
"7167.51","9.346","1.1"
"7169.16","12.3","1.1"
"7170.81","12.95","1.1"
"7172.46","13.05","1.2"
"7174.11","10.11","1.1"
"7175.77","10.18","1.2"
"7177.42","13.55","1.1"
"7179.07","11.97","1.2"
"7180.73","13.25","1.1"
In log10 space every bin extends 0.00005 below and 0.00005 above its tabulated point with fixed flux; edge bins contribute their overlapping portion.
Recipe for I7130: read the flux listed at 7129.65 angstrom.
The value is 12.03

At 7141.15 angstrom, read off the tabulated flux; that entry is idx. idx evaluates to 11.94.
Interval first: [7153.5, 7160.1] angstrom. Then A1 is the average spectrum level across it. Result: 12.9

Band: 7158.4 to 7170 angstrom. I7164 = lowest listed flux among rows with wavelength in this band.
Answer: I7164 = 9.346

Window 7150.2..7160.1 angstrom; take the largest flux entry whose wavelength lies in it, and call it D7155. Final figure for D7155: 13.98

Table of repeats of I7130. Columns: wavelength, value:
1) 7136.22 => 10.51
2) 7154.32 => 12.27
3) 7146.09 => 10.76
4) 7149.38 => 13.14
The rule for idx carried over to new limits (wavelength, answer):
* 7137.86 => 11.01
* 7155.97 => 13.98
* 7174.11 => 10.11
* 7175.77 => 10.18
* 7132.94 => 10.43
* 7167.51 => 9.346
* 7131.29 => 8.808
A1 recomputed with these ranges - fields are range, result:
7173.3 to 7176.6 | 10.1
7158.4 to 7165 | 11.3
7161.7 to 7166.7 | 11.9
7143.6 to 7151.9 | 12.7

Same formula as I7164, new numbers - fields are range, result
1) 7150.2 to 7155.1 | 12.2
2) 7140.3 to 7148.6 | 10.76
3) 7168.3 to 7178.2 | 10.11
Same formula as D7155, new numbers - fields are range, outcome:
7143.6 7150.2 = 14.11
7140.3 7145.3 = 13.17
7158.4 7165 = 12.36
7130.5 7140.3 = 13.2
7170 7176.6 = 13.05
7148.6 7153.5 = 13.14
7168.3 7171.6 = 12.95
